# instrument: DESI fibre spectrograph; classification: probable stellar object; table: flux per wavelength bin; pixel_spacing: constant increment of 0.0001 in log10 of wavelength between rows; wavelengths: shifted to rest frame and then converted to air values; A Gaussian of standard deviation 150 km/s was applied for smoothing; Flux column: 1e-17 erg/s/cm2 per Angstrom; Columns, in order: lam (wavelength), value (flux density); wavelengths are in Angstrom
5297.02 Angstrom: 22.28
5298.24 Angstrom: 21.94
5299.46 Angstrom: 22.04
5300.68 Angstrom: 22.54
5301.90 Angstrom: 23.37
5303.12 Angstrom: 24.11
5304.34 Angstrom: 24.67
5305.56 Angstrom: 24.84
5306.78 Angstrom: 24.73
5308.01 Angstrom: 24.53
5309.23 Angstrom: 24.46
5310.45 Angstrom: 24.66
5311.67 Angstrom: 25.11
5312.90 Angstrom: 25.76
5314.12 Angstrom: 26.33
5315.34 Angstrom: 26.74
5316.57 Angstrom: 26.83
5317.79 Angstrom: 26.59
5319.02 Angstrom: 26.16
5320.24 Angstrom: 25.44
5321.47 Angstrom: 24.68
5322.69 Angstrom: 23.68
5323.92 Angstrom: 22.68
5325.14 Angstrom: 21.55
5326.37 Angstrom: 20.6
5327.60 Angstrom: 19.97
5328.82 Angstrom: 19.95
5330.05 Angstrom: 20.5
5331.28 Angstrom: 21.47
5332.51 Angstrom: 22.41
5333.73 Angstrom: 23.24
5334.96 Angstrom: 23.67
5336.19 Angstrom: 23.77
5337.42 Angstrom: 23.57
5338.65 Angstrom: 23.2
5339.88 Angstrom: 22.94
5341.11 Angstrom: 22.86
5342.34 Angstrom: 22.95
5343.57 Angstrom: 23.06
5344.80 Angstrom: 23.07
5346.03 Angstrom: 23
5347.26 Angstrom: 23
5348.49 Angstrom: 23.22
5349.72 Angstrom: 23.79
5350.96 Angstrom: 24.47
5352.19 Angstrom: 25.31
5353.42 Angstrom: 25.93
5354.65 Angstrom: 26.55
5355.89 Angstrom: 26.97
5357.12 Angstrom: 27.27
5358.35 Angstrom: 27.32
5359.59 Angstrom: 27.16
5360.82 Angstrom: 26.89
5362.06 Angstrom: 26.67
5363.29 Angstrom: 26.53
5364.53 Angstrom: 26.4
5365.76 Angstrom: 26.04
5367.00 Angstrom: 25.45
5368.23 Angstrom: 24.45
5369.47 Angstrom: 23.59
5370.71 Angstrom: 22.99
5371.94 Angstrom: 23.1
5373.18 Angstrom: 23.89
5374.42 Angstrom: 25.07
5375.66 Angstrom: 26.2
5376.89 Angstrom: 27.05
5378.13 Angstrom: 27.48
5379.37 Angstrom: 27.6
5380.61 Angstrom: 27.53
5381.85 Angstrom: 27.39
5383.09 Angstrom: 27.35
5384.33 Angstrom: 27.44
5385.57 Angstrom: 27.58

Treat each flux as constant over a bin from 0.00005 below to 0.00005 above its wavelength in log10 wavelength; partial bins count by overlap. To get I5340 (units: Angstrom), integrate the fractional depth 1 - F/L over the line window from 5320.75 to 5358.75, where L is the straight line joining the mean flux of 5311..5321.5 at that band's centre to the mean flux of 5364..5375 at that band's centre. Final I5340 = 2.9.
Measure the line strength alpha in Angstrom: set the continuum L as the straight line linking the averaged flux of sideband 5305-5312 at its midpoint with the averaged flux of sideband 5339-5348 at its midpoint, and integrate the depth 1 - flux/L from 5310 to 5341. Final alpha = 0.3 Angstrom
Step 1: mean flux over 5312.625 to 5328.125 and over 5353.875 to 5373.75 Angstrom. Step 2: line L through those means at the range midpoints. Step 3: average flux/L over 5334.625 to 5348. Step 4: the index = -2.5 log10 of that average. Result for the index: 0.08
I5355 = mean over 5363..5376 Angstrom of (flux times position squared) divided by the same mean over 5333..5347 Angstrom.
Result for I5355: 1.08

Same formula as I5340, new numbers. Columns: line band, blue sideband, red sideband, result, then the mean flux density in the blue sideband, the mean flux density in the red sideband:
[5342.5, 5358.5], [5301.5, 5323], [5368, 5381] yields 0.36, 25.2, 25.3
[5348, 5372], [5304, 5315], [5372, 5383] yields 0.43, 25.1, 26.4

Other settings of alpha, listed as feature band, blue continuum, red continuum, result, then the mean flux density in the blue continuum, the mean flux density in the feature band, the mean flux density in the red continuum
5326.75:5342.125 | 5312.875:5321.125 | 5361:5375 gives 2.10 Angstrom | 26.2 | 22.3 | 25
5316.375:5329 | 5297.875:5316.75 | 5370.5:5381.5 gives 0.68 Angstrom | 24.5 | 23.5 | 25.8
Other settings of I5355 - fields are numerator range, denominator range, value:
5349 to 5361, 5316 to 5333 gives 1.15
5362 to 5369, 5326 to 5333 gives 1.26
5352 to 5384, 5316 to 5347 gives 1.15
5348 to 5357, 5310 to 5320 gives 0.99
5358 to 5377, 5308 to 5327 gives 1.05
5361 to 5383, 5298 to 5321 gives 1.06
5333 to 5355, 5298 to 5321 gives 0.97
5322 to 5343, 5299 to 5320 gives 0.90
